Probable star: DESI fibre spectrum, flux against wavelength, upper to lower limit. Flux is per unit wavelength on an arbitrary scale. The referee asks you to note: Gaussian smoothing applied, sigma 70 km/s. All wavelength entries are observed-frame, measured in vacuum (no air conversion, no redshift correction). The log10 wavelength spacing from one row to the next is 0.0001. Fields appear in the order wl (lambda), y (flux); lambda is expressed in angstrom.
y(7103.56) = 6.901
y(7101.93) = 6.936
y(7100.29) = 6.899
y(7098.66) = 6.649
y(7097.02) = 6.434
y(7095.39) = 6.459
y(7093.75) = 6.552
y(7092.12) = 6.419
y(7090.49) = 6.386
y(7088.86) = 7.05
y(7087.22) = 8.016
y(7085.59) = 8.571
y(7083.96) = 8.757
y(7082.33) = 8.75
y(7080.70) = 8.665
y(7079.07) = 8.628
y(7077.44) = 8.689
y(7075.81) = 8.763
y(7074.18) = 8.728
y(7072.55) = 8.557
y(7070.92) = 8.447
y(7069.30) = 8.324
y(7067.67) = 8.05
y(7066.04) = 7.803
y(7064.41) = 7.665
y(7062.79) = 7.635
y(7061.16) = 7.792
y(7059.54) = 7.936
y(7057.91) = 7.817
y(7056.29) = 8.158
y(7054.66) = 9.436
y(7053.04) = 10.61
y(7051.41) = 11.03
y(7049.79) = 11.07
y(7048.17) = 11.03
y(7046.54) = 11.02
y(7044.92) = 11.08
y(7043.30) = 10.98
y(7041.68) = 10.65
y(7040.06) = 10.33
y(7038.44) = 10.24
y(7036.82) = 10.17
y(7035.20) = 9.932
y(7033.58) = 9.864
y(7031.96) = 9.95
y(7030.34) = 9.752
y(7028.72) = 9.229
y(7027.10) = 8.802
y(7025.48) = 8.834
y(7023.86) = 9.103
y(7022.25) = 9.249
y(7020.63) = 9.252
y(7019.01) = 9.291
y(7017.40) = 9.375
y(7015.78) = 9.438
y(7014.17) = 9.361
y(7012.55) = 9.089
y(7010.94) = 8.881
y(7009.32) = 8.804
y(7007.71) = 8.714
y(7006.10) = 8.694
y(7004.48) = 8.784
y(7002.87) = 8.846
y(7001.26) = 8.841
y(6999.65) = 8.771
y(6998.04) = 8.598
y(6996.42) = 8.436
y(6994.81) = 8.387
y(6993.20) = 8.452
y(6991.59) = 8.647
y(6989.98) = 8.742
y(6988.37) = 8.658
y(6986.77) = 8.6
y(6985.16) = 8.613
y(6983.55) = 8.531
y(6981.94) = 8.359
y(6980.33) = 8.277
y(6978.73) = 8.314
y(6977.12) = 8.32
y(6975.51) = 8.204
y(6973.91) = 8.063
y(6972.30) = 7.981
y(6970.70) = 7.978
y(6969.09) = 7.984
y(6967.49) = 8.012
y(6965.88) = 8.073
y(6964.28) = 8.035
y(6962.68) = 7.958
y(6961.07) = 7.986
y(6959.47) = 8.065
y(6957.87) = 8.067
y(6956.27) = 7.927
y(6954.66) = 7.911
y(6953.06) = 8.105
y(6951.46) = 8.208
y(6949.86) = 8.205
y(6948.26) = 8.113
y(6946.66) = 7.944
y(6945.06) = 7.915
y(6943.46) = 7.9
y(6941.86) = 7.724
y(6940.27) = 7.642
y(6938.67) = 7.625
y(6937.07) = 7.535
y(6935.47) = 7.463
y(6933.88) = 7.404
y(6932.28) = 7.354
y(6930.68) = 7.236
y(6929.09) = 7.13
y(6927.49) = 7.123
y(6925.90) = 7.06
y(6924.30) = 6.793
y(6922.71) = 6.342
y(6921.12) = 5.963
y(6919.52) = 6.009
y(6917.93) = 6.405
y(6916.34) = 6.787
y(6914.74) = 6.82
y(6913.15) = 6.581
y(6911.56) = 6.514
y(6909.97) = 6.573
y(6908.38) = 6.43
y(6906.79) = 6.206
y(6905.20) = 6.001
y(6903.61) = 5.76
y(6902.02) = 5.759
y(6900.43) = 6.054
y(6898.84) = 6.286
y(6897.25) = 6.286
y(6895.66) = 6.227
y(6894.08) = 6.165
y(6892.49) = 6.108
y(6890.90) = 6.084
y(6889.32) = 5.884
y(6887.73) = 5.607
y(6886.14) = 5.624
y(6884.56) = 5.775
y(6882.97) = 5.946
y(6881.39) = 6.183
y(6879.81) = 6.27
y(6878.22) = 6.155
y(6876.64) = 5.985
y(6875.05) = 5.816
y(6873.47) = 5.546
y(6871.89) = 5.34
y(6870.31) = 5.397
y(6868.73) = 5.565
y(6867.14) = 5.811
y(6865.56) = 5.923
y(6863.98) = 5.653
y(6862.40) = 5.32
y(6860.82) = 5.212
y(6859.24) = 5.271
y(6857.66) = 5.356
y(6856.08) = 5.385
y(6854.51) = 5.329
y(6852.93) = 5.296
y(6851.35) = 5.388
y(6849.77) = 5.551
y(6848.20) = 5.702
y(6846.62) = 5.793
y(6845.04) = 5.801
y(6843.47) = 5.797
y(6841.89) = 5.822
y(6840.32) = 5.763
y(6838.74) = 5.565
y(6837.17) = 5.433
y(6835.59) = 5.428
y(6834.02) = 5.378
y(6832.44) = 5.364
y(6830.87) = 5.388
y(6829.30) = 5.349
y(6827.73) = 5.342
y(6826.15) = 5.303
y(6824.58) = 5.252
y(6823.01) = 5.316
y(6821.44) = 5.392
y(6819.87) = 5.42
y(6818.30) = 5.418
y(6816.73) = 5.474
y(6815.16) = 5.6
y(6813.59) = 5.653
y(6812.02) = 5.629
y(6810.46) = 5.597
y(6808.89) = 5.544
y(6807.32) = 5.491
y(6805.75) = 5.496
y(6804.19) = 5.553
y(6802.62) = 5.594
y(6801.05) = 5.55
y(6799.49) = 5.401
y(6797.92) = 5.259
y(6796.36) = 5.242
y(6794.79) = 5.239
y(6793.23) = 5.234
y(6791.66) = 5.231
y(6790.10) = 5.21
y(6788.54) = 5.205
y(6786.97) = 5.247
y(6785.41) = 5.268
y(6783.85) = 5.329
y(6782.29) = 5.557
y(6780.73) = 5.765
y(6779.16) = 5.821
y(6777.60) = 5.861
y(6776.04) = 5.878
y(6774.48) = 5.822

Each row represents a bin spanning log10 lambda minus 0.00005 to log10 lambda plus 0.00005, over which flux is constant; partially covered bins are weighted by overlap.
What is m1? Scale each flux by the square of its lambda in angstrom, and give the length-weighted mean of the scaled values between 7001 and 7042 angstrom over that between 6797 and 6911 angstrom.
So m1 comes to 1.73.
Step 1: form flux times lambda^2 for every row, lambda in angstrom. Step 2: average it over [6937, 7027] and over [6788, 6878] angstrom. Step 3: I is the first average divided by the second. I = 1.60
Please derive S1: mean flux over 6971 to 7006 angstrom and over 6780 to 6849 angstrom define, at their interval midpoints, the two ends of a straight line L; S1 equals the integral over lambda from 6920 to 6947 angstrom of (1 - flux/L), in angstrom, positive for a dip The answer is 0.9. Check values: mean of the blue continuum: 5.46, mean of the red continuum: 8.49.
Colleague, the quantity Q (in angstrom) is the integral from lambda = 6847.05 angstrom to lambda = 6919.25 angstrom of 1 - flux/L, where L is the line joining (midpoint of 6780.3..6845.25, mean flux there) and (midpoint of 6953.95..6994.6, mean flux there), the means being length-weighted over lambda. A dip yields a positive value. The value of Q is 8.3 angstrom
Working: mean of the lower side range 5.45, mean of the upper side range 8.23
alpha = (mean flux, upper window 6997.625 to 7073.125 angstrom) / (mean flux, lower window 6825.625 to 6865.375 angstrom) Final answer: 1.69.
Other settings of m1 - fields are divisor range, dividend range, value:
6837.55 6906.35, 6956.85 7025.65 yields 1.54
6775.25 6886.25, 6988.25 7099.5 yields 1.70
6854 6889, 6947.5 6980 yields 1.46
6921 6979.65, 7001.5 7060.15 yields 1.27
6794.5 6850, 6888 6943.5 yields 1.24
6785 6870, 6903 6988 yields 1.43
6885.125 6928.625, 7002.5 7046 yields 1.57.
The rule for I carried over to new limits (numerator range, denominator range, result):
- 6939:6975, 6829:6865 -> 1.50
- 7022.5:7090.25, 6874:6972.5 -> 1.37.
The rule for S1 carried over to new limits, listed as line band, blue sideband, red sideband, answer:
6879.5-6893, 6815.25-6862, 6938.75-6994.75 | 1.1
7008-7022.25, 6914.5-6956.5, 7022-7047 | 0.4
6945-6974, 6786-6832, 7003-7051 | 1.1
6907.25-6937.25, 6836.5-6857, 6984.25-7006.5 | 1.5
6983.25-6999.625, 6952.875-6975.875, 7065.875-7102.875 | -1.3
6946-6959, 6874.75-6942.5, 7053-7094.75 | -2.2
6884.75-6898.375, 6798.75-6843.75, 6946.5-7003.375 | 1.6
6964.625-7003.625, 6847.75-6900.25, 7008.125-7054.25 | 1.0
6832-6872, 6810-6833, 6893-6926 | 1.4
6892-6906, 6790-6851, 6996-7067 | 1.7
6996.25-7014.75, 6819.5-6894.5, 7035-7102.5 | -2.6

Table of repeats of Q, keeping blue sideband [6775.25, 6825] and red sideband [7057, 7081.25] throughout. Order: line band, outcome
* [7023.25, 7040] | -3.8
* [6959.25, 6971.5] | -1.4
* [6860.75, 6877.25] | 1.5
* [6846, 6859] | 1.2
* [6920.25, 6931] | 0.0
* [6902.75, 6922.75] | 0.9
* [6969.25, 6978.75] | -1.1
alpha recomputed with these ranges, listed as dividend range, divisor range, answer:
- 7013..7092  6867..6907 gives 1.54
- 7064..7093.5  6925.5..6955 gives 1.06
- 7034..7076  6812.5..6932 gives 1.59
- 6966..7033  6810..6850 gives 1.58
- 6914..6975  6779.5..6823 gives 1.39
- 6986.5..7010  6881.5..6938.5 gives 1.34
